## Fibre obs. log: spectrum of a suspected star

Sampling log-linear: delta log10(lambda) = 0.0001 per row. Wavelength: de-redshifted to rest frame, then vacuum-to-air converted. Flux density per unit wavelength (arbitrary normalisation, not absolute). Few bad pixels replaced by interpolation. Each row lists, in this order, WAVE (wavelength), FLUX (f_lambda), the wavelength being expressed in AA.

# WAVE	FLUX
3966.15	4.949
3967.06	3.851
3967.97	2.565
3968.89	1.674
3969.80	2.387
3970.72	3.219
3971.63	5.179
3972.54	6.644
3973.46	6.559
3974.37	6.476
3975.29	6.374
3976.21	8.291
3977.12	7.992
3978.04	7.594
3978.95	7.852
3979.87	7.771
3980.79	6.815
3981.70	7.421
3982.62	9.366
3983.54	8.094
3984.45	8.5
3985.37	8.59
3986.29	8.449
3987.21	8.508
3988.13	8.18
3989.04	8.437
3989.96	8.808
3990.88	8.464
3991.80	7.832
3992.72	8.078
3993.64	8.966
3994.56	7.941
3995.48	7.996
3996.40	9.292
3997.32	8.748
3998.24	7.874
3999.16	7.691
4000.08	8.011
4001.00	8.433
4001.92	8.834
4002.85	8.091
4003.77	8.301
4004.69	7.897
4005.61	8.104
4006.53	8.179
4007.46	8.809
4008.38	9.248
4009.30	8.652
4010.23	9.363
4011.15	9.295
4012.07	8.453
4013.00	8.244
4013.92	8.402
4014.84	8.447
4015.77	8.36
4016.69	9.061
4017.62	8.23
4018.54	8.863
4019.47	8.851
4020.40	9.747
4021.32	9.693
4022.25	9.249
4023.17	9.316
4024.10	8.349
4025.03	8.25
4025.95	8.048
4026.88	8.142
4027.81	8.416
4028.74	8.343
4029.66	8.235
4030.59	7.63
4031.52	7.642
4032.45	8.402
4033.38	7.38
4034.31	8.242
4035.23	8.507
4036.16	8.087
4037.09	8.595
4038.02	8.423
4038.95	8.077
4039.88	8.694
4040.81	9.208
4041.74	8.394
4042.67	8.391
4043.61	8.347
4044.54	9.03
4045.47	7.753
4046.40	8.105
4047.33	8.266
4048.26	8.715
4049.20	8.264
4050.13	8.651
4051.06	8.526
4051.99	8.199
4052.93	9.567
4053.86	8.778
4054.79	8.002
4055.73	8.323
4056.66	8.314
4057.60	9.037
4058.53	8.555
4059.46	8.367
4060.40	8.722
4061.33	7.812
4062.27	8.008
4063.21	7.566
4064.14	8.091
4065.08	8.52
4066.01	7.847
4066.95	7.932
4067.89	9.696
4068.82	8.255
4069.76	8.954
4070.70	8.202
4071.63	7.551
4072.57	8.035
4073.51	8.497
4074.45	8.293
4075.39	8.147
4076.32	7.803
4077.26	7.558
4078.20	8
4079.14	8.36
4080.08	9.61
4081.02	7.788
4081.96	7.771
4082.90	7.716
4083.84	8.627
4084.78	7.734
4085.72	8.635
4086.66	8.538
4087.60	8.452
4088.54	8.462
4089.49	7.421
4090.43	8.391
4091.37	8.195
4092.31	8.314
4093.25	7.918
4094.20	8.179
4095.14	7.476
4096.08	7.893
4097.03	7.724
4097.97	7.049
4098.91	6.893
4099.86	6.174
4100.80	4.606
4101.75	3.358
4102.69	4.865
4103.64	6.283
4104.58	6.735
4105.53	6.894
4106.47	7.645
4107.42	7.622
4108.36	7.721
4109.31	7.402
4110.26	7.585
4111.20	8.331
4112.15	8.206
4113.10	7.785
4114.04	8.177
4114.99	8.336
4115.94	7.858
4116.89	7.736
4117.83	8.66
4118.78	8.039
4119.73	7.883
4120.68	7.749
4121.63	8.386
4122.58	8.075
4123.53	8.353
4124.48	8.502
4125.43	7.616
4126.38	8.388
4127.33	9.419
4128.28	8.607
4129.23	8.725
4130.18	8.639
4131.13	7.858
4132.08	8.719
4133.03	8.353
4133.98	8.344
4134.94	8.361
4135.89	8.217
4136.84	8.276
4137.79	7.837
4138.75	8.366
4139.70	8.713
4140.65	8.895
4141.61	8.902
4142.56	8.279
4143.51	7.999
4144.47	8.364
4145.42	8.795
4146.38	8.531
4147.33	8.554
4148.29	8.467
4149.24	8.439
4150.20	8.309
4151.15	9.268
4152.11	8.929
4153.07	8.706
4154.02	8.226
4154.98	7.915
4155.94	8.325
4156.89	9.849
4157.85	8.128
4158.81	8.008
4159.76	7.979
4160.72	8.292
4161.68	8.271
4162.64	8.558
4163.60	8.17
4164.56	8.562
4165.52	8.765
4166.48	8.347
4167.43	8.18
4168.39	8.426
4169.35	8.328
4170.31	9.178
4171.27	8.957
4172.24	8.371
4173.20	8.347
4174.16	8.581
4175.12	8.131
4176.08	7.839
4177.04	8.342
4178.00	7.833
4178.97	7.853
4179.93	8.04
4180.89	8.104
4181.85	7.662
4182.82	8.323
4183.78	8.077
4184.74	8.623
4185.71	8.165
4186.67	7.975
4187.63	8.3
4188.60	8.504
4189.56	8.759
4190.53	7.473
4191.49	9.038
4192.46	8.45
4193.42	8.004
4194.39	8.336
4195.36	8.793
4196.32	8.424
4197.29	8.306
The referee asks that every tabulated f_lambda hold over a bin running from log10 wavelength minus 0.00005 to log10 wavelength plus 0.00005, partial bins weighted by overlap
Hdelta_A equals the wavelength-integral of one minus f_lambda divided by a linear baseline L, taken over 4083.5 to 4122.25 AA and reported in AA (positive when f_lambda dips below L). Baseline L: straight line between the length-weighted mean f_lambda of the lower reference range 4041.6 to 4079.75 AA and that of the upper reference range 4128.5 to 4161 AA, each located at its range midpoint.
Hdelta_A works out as 3.9 AA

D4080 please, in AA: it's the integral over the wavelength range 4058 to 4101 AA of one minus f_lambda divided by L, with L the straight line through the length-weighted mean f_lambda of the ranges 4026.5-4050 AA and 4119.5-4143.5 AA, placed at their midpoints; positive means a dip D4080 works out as 1.6 AA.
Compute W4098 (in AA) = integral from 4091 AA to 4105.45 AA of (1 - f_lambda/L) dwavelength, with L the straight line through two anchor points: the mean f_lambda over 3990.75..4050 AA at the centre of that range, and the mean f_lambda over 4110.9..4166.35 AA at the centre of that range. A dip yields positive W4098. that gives 2.8 AA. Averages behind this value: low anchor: 8.45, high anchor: 8.38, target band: 6.77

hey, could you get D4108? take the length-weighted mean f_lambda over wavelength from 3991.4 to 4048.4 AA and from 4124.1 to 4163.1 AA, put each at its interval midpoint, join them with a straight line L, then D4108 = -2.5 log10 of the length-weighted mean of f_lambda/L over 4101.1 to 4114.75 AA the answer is 0.20 mag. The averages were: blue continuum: 8.45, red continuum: 8.46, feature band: 7.03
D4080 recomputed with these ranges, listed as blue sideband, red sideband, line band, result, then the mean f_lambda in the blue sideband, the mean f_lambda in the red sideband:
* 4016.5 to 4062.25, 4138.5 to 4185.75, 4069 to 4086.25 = 0.6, 8.48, 8.41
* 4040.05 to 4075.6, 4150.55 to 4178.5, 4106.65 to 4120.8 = 0.8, 8.4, 8.44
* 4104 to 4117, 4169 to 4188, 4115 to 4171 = -3.1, 7.7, 8.25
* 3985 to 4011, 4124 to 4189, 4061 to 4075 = 0.3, 8.43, 8.4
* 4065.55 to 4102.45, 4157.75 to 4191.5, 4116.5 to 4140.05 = -0.8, 7.83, 8.28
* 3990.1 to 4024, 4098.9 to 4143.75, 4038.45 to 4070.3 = -0.7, 8.58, 7.81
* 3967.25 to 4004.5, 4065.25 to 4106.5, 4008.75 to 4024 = -2.8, 7.39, 7.7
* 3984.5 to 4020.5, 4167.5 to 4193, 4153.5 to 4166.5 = -0.1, 8.49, 8.29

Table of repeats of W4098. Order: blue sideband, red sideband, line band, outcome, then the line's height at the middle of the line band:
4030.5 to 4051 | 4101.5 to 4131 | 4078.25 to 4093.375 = -0.48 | 7.99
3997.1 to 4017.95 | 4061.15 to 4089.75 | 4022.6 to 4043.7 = 0.13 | 8.36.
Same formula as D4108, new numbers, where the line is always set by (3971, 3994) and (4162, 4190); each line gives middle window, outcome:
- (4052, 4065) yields -0.053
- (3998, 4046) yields -0.078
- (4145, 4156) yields -0.038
